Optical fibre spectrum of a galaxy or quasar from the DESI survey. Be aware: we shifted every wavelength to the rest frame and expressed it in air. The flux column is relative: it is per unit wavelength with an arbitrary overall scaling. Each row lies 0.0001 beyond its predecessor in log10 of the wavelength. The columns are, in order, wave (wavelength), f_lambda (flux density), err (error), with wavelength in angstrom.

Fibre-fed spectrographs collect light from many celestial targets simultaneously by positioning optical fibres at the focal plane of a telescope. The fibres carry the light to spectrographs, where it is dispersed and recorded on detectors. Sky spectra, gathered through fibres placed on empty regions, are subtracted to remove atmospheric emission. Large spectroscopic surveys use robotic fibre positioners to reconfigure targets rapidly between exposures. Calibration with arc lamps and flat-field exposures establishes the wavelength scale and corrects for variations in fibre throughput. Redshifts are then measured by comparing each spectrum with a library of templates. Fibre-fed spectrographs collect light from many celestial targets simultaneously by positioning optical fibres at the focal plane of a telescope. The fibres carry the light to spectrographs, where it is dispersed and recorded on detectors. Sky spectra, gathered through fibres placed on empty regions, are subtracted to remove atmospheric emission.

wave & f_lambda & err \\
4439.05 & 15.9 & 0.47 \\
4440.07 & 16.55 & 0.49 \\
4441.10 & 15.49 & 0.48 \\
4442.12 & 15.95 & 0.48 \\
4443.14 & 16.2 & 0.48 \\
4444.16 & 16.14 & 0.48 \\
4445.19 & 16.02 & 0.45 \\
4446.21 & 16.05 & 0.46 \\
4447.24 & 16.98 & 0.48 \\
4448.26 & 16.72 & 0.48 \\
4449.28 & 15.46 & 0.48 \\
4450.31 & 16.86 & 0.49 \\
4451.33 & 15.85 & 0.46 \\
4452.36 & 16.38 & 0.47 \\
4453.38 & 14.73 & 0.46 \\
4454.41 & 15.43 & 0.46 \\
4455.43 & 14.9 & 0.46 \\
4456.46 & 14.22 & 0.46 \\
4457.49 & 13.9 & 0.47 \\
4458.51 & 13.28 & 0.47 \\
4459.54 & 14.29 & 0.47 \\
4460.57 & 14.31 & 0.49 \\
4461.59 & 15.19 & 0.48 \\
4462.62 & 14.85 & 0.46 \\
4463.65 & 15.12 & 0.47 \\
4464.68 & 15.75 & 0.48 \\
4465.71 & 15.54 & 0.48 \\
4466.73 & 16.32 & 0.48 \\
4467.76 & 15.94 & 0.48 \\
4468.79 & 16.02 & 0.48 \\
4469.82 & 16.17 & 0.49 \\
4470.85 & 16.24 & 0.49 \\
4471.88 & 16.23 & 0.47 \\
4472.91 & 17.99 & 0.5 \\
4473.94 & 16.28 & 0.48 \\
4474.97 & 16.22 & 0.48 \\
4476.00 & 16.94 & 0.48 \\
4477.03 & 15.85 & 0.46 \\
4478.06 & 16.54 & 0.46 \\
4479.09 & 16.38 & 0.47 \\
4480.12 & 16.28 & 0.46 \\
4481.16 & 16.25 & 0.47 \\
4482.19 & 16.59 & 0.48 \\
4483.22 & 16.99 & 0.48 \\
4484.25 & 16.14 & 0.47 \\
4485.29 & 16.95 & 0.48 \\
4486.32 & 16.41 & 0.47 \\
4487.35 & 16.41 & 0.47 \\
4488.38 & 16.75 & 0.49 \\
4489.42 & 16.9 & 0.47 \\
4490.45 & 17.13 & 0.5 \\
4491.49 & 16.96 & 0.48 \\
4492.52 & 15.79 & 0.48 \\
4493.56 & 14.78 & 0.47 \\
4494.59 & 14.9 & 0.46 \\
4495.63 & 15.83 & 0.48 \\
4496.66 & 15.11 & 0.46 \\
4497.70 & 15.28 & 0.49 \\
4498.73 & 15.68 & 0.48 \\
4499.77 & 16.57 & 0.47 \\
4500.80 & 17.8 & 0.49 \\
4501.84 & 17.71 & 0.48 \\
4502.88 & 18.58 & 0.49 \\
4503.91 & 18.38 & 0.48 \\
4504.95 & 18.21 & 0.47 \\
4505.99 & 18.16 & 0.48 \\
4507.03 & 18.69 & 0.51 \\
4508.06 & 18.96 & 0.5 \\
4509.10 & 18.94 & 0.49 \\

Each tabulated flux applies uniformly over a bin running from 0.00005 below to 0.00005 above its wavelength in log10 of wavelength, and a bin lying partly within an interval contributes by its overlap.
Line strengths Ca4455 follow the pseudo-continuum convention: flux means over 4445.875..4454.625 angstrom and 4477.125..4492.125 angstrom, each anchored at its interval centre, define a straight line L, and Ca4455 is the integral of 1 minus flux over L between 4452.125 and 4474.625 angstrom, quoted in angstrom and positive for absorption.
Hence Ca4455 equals 1.2 angstrom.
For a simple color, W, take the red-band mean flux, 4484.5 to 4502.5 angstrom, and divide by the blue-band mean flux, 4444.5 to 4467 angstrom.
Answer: 1.1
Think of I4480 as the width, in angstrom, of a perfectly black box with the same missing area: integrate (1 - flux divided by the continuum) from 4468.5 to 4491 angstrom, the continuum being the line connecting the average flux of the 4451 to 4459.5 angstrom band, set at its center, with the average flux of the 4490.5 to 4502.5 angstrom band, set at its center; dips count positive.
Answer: -1.4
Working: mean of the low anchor 14.8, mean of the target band 16.5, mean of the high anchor 16.1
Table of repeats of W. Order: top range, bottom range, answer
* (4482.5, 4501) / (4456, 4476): 1.05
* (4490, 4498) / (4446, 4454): 0.97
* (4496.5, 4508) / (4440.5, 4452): 1.08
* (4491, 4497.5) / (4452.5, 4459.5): 1.07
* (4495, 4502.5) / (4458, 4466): 1.10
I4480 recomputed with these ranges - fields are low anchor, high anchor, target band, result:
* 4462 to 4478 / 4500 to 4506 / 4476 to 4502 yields 1.4 angstrom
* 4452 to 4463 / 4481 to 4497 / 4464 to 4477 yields -0.8 angstrom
